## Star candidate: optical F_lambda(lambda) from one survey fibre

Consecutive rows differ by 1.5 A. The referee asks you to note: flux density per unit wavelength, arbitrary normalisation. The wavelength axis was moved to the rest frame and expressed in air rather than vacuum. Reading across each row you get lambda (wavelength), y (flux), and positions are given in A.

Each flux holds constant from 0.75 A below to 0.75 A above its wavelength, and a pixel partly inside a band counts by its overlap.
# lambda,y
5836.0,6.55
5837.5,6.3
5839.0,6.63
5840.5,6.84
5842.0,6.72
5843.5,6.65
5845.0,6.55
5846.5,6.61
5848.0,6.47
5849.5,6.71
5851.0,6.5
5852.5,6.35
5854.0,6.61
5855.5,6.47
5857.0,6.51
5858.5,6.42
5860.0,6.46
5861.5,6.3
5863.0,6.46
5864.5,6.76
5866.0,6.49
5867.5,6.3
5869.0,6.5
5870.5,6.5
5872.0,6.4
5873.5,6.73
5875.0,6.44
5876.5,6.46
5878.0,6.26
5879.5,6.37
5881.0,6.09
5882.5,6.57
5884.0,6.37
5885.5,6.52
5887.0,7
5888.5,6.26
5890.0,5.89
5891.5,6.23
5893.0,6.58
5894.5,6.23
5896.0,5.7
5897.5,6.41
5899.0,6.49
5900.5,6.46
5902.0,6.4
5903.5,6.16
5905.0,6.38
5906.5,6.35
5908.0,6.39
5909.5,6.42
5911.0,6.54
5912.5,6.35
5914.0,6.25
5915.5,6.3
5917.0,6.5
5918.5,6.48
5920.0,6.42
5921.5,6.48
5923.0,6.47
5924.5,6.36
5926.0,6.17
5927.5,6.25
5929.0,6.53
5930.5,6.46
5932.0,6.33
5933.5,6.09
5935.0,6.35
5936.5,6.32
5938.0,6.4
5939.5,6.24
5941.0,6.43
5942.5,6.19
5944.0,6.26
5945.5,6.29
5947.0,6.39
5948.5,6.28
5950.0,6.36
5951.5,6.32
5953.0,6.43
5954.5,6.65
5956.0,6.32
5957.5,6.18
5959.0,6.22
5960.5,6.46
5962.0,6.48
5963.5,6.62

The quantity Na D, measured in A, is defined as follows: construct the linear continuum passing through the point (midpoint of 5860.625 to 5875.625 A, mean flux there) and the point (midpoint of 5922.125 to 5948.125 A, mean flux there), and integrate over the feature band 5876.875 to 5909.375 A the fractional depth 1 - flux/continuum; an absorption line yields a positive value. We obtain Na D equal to 0.43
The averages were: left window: 6.49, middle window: 6.34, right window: 6.33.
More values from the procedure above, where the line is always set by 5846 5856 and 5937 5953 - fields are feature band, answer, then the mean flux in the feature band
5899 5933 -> 0.0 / 6.38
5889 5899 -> 0.4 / 6.2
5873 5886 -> 0.1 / 6.42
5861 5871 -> 0.0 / 6.48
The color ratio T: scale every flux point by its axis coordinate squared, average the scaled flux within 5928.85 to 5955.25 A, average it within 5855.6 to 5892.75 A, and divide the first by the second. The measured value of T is 1.01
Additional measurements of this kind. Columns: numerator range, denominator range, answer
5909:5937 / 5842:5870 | 1.00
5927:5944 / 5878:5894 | 1.01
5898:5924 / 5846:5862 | 1.01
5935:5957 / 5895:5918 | 1.01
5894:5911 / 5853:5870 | 0.99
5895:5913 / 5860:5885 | 0.99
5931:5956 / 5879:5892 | 1.01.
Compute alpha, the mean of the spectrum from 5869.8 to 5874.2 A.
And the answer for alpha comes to 6.54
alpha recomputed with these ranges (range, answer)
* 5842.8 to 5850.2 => 6.6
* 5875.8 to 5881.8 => 6.3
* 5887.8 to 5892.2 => 6.12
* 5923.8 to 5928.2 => 6.26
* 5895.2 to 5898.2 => 6.05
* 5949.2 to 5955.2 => 6.44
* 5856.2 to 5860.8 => 6.46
